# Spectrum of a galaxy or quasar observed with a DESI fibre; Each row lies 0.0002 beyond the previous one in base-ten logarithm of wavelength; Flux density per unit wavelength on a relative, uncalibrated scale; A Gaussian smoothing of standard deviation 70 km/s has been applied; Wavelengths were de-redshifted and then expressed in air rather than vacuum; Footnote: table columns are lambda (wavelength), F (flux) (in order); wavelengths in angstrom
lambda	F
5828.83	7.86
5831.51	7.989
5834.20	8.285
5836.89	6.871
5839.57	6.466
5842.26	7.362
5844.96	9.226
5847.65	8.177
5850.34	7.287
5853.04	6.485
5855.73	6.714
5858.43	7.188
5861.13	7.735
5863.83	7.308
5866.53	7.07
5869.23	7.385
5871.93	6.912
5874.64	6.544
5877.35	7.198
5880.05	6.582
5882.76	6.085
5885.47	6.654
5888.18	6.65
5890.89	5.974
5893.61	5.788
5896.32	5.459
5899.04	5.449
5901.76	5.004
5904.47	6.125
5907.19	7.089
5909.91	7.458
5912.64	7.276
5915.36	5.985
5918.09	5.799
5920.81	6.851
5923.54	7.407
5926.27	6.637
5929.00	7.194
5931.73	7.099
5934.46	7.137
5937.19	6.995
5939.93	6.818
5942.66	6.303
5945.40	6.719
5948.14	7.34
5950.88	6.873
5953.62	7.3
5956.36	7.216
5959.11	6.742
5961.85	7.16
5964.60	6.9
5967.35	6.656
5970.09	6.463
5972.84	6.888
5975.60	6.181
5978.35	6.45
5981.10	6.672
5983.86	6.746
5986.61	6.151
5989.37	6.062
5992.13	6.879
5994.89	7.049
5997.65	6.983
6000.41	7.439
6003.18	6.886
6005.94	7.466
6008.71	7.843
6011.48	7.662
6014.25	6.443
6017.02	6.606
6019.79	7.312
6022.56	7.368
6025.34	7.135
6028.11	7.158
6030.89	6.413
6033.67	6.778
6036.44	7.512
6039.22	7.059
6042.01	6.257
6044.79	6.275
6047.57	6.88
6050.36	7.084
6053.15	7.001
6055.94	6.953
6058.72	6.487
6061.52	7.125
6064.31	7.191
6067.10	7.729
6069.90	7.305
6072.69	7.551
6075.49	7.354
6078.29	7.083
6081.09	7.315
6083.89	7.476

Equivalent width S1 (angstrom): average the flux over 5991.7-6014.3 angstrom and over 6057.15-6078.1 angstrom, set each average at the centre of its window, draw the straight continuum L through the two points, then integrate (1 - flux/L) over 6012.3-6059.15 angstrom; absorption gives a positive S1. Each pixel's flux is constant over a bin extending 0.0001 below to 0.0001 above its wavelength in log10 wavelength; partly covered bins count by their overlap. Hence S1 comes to 2.3 angstrom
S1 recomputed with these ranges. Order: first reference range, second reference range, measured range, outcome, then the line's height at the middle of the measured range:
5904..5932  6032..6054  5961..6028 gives -0.6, 6.84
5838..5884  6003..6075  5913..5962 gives 1.7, 7.12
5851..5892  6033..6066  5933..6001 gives 0.7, 6.87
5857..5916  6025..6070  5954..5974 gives -0.4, 6.76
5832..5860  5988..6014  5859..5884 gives 1.3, 7.37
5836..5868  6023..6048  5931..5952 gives 0.6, 7.1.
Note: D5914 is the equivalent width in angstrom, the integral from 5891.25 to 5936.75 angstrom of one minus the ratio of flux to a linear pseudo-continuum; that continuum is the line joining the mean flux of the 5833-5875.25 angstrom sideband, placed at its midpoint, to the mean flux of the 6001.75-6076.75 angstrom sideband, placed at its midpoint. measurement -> 4.7 angstrom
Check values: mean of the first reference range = 7.32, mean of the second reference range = 7.07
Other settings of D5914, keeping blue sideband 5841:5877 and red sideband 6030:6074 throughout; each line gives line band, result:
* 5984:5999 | 1.0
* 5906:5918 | 0.7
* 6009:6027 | -0.2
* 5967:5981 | 1.2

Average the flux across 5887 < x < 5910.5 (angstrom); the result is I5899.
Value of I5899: 6.06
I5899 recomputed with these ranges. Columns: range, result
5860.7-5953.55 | 6.67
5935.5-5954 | 6.89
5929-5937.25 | 7.12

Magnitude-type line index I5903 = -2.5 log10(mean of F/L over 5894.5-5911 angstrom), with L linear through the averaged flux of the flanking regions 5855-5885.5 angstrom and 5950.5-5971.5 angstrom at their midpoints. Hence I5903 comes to 0.15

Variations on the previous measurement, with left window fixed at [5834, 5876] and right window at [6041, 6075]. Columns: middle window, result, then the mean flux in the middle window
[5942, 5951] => 0.05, 6.84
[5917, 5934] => 0.05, 6.87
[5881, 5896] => 0.17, 6.19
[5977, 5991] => 0.11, 6.42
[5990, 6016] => -0.01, 7.14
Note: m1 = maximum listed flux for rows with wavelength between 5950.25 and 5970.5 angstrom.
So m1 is 7.3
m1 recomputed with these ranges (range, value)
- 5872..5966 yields 7.458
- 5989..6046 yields 7.843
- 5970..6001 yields 7.439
